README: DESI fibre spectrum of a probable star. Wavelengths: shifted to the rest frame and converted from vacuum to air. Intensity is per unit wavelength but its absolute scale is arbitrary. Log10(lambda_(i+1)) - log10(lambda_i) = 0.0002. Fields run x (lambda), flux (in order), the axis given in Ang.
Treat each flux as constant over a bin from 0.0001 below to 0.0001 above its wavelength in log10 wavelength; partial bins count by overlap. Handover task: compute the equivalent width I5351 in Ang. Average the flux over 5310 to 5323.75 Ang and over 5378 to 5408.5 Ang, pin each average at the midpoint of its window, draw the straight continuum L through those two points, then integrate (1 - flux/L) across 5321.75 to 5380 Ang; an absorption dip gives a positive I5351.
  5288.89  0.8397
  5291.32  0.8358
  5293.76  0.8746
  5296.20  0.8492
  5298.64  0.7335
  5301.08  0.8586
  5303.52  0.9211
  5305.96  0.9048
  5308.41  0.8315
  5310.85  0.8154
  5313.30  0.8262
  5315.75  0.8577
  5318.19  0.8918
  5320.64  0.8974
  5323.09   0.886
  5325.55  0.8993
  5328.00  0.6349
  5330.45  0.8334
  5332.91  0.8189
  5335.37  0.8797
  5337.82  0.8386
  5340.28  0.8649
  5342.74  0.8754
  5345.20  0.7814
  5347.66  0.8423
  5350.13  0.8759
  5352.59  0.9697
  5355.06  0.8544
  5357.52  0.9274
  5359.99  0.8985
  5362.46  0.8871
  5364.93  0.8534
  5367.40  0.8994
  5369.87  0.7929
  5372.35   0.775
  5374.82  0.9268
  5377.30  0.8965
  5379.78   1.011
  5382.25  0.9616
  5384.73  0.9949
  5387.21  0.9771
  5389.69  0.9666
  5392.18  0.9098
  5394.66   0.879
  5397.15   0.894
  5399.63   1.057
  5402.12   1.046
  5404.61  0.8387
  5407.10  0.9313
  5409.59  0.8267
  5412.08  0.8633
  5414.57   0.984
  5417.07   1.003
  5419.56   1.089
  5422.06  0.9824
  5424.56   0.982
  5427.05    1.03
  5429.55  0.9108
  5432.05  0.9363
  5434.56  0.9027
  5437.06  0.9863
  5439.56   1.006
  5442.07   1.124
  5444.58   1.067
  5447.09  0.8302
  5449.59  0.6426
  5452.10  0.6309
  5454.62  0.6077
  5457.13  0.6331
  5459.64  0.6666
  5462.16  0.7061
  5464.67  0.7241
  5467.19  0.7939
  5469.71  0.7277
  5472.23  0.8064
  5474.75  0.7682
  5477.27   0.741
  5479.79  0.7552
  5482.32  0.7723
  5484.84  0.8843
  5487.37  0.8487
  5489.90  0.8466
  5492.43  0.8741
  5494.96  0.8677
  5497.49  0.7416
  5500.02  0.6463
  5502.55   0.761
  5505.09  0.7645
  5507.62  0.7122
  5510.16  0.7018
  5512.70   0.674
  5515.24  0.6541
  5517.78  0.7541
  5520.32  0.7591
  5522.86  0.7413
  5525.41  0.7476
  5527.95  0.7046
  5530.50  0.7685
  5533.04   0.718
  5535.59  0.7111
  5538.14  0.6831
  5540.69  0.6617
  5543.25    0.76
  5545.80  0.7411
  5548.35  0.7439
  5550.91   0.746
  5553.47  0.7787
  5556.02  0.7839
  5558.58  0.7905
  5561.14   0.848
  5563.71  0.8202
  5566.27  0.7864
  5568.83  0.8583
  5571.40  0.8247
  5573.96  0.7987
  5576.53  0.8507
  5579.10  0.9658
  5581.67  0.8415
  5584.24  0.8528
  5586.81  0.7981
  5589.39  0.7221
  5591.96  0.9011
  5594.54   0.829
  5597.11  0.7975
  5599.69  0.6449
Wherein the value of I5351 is 2.7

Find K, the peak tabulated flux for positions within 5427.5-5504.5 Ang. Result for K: 1.124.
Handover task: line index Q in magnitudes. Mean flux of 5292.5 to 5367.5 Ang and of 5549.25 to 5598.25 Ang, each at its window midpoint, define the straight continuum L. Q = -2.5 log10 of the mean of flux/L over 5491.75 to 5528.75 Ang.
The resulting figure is 0.13 mag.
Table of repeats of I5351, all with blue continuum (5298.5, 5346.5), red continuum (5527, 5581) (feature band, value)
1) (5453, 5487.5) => 2.67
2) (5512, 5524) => 1.09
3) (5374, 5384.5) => -1.59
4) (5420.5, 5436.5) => -2.87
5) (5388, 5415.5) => -3.49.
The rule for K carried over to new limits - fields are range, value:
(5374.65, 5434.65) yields 1.089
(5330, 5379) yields 0.9697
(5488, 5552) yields 0.8741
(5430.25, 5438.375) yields 0.9863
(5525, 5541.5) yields 0.7685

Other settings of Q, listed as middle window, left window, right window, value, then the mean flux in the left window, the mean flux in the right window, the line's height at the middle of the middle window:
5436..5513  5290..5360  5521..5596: 0.03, 0.854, 0.785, 0.81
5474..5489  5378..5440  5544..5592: 0.12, 0.958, 0.811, 0.891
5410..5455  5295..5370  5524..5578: -0.14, 0.856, 0.769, 0.816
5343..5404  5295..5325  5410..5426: 0.02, 0.857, 0.977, 0.927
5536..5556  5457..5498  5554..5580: 0.12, 0.779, 0.829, 0.817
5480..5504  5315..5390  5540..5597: 0.04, 0.879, 0.806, 0.832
